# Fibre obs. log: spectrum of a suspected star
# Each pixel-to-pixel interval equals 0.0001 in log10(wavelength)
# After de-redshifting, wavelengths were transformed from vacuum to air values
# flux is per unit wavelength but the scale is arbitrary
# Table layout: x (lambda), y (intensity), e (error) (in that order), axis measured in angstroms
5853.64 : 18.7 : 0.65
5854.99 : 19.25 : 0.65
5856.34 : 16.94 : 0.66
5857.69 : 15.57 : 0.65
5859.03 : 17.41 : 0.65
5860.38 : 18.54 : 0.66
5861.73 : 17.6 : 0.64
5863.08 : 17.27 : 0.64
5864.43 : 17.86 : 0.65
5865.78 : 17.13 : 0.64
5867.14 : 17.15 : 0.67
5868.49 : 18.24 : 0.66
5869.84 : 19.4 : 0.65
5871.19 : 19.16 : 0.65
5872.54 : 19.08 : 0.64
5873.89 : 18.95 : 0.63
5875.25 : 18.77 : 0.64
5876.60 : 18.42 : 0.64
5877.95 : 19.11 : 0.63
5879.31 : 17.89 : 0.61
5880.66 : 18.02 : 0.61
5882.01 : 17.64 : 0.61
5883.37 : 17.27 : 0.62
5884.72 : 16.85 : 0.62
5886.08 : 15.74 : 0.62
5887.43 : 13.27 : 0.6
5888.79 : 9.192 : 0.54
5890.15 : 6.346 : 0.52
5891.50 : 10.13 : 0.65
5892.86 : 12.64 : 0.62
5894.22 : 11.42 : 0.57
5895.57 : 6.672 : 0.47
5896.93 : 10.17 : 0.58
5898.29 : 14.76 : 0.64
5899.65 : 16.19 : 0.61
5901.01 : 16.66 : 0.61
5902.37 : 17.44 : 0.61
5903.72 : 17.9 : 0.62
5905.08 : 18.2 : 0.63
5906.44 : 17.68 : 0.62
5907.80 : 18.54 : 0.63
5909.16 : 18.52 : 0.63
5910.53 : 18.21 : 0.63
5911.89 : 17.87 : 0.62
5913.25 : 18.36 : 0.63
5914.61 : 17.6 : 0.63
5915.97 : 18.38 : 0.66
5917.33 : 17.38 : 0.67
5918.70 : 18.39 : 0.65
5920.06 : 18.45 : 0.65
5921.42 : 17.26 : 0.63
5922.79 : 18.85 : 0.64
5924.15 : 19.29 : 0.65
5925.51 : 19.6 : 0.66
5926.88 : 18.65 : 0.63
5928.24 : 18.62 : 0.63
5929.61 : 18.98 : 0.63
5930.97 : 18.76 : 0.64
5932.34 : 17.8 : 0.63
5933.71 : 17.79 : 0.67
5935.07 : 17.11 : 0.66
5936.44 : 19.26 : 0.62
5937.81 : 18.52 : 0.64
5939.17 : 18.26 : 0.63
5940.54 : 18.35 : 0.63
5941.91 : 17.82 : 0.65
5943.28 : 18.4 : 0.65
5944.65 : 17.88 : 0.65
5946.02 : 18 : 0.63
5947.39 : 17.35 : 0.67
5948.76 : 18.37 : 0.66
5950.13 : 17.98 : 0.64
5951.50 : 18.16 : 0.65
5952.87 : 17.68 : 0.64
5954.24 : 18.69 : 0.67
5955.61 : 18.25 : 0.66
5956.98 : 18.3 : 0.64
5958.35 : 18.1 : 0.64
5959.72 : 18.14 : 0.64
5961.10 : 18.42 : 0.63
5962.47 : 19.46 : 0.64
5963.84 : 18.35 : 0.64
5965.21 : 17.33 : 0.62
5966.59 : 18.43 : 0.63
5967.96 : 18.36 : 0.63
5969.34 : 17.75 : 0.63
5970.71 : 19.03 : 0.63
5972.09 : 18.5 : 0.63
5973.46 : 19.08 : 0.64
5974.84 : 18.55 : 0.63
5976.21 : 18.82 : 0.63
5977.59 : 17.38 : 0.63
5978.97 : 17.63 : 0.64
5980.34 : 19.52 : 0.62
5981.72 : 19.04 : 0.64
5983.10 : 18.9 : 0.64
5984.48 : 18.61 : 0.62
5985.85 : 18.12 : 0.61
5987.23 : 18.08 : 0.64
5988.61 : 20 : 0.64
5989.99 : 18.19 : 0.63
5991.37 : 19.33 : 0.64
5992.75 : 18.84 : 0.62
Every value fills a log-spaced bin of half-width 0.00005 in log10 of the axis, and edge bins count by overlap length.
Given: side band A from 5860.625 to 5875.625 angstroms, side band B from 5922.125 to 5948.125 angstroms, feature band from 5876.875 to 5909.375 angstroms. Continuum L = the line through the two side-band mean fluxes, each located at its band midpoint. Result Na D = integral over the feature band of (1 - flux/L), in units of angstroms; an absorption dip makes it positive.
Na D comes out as 6.0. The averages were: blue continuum 18.2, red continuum 18.4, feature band 14.9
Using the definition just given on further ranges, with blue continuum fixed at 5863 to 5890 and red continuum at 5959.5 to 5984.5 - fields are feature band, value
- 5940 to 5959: 0.07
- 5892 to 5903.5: 2.66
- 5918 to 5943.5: -0.77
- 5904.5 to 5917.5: -0.37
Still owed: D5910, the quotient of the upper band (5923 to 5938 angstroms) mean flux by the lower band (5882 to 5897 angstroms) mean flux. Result 1.53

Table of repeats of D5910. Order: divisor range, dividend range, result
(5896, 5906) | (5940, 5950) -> 1.15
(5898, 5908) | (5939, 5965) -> 1.06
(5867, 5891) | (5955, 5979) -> 1.10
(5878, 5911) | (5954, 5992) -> 1.24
